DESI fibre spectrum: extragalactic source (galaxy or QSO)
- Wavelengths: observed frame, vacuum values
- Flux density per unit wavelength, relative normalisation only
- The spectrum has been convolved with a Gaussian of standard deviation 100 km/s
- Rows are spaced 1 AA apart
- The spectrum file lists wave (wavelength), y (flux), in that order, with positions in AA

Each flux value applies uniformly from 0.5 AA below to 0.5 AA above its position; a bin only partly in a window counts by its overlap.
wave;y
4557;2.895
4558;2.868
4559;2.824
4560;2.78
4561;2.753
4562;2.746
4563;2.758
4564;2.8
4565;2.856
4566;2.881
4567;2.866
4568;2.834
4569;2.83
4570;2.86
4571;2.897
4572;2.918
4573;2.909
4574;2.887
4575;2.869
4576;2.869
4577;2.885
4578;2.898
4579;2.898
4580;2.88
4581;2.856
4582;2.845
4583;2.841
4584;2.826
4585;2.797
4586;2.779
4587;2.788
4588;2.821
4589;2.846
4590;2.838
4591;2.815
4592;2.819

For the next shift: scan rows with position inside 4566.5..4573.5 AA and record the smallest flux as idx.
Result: 2.83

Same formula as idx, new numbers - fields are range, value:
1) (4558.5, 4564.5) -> 2.746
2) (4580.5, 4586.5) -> 2.779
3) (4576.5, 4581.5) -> 2.856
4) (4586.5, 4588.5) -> 2.788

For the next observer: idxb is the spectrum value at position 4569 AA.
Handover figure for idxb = 2.83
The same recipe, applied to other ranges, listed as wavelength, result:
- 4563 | 2.758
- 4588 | 2.821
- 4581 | 2.856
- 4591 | 2.815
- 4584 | 2.826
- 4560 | 2.78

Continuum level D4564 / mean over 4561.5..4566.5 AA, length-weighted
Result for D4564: 2.81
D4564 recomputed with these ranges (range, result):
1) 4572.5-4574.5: 2.9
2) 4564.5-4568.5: 2.86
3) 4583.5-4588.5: 2.8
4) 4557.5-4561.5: 2.81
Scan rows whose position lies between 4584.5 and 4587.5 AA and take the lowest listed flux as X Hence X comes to 2.779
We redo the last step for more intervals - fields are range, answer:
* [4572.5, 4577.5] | 2.869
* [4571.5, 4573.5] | 2.909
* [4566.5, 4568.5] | 2.834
